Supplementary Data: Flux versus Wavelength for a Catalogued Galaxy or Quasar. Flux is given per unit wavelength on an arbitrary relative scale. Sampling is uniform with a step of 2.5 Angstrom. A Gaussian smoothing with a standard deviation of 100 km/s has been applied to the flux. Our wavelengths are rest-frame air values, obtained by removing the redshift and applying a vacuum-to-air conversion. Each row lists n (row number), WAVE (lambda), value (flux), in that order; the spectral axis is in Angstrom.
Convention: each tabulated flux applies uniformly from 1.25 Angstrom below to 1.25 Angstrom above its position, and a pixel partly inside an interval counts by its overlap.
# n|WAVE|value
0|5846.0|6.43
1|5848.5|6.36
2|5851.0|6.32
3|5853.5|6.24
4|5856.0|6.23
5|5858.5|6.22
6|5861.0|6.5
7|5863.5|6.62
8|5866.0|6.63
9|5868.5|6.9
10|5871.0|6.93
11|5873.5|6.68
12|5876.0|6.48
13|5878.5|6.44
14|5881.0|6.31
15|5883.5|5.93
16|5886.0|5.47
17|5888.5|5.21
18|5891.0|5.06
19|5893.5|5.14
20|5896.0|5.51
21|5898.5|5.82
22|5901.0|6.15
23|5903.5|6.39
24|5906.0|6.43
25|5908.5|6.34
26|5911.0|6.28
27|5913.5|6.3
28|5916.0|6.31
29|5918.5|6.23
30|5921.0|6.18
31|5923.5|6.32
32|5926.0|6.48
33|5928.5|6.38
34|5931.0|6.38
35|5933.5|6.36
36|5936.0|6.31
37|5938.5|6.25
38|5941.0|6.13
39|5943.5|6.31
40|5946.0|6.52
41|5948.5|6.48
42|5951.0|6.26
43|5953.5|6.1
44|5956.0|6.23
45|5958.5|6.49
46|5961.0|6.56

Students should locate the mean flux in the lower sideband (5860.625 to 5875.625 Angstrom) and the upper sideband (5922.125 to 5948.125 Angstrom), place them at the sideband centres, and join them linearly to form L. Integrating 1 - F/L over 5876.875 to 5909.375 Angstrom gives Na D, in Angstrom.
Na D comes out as 3.5 Angstrom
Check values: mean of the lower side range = 6.71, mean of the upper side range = 6.35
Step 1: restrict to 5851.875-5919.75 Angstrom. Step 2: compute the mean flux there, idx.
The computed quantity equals 6.18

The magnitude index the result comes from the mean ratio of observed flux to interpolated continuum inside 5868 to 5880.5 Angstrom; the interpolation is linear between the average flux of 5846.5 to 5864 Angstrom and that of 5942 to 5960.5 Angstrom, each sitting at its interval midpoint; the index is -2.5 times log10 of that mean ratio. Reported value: -0.05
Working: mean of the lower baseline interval 6.35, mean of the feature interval 6.65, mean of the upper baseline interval 6.35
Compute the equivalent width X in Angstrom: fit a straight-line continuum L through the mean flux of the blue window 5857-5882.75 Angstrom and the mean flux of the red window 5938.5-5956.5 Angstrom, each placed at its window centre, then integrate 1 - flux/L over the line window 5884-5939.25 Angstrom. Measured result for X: 3.0 Angstrom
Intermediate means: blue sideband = 6.56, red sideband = 6.29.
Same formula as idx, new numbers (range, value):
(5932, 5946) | 6.3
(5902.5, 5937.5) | 6.33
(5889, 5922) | 5.99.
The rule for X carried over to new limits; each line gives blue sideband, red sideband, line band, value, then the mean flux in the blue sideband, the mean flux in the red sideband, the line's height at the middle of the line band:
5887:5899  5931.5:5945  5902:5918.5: -1.9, 5.32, 6.28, 5.69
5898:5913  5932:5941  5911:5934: -0.2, 6.26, 6.28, 6.27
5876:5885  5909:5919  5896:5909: 0.3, 6.24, 6.29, 6.27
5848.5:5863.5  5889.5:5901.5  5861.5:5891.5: -1.8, 6.33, 5.49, 5.9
